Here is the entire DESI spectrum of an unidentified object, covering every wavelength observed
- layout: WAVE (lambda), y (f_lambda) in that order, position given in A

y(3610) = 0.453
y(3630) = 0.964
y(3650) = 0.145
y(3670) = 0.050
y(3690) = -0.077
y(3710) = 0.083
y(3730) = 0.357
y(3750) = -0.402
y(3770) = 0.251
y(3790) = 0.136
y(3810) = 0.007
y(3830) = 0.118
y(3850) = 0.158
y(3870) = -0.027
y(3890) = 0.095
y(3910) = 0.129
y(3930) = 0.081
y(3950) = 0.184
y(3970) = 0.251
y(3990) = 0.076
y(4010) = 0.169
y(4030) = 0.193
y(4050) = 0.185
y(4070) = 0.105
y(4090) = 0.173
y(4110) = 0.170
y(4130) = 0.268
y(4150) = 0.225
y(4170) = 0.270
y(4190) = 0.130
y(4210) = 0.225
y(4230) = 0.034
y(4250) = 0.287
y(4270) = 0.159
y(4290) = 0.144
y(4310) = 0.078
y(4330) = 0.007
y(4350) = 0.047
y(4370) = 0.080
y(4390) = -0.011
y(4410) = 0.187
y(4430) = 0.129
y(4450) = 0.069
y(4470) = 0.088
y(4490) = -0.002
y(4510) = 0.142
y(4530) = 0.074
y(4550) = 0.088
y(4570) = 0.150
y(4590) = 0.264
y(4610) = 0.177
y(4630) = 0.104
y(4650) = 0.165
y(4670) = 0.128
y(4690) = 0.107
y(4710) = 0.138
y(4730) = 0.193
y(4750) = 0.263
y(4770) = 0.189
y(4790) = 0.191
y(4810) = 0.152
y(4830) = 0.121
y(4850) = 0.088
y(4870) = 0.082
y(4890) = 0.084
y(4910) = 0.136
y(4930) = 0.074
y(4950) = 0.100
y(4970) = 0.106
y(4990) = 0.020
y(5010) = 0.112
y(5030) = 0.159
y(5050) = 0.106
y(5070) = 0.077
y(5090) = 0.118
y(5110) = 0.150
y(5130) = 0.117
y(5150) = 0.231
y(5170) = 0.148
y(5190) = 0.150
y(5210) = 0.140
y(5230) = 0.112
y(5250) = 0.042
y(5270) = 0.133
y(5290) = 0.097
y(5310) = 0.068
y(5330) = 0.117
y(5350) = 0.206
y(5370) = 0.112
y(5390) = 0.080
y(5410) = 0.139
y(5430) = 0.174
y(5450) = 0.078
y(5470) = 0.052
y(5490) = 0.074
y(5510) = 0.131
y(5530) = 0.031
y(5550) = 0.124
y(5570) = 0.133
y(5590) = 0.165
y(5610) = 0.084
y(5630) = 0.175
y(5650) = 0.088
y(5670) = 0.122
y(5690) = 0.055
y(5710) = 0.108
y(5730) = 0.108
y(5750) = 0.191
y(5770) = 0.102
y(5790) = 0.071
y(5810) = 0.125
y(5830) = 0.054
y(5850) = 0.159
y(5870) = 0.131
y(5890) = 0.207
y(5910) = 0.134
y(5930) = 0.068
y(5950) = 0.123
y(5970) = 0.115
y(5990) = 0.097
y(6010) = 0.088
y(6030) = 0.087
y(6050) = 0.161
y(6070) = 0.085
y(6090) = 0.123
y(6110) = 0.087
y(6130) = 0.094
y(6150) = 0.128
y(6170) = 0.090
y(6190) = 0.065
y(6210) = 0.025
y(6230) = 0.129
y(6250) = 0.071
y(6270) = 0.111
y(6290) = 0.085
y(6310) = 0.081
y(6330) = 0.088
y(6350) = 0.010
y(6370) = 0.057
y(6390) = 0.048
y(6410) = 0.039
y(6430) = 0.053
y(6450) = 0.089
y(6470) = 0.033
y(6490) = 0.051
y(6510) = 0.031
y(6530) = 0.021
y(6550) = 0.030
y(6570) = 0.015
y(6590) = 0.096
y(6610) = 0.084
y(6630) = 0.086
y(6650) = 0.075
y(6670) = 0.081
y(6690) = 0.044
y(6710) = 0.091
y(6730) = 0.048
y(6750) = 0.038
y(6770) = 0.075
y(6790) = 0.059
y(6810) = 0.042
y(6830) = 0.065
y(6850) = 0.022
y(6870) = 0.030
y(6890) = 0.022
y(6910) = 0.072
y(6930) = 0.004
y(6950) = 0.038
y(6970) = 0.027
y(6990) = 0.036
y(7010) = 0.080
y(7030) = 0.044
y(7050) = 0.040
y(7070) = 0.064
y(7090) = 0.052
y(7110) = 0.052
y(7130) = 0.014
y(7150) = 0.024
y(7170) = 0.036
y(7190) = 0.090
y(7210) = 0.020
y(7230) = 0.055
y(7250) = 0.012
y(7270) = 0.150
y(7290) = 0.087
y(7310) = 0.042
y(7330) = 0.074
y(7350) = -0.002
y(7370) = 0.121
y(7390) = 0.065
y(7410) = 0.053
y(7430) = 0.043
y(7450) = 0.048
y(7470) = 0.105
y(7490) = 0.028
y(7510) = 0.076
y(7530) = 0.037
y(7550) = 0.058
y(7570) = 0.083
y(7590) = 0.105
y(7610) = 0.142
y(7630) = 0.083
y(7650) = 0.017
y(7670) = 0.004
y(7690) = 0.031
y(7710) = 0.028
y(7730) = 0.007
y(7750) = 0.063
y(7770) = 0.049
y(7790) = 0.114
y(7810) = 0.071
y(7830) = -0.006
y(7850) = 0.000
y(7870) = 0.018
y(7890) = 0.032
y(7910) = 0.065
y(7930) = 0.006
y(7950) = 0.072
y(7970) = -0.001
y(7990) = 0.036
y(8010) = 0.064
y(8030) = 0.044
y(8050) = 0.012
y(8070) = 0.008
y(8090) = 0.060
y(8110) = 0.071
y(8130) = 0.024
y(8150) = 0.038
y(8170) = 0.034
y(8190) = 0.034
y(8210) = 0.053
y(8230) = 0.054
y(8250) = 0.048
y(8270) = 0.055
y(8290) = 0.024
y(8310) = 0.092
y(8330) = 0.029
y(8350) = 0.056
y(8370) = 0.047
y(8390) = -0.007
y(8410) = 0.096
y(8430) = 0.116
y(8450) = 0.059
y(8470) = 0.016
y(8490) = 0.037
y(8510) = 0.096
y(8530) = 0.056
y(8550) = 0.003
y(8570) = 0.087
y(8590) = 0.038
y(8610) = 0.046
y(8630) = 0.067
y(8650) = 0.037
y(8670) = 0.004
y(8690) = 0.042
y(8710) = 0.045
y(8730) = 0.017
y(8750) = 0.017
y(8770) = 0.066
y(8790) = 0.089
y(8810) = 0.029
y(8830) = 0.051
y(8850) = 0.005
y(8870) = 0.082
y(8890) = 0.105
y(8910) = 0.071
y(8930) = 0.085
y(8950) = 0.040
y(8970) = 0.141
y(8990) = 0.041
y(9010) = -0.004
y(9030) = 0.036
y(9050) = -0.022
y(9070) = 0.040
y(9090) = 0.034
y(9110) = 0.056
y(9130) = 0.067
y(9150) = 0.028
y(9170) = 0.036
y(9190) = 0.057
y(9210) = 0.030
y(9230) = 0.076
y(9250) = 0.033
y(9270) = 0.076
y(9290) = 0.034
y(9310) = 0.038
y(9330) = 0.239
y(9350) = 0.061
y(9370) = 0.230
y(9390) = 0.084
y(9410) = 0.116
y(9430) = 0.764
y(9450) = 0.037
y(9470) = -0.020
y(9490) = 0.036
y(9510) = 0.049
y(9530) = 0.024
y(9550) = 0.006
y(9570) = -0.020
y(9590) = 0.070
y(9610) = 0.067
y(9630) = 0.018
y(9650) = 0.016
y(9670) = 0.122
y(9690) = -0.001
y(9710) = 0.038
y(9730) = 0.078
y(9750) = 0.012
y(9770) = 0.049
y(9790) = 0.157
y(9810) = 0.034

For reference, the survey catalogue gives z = 1.528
